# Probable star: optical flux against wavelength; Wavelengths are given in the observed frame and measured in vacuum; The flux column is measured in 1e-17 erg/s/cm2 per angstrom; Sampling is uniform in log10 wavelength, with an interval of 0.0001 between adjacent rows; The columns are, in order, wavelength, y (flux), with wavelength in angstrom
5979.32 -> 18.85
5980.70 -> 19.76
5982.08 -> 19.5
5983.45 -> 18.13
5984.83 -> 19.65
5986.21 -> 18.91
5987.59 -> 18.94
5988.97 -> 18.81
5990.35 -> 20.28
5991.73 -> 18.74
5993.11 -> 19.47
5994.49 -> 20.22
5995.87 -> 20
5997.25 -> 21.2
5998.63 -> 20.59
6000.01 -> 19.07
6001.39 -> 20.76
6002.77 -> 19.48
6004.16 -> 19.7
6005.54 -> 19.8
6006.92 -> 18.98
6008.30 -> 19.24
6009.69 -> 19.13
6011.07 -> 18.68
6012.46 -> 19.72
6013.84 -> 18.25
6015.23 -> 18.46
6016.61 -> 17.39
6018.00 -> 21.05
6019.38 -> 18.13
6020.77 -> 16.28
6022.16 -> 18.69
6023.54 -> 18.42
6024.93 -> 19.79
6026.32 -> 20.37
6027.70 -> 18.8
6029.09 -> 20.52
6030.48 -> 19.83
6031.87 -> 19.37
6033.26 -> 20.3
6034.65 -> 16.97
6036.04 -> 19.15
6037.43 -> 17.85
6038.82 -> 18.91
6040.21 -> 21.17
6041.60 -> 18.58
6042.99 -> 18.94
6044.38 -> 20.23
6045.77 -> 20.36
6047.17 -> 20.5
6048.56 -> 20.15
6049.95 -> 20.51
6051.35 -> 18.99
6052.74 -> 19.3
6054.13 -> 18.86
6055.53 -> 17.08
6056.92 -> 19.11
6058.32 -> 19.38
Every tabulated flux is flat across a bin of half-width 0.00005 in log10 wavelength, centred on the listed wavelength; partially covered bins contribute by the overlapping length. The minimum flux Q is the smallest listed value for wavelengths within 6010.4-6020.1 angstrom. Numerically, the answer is 17.39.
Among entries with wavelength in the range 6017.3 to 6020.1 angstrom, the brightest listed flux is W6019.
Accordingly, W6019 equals 21.05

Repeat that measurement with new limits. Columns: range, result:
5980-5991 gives 20.28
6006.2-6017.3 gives 19.72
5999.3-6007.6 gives 20.76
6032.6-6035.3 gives 20.3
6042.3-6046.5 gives 20.36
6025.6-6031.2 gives 20.52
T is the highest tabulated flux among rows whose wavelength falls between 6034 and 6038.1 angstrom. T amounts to 19.15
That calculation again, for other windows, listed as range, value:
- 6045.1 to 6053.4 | 20.51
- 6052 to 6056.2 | 19.3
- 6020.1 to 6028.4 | 20.37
